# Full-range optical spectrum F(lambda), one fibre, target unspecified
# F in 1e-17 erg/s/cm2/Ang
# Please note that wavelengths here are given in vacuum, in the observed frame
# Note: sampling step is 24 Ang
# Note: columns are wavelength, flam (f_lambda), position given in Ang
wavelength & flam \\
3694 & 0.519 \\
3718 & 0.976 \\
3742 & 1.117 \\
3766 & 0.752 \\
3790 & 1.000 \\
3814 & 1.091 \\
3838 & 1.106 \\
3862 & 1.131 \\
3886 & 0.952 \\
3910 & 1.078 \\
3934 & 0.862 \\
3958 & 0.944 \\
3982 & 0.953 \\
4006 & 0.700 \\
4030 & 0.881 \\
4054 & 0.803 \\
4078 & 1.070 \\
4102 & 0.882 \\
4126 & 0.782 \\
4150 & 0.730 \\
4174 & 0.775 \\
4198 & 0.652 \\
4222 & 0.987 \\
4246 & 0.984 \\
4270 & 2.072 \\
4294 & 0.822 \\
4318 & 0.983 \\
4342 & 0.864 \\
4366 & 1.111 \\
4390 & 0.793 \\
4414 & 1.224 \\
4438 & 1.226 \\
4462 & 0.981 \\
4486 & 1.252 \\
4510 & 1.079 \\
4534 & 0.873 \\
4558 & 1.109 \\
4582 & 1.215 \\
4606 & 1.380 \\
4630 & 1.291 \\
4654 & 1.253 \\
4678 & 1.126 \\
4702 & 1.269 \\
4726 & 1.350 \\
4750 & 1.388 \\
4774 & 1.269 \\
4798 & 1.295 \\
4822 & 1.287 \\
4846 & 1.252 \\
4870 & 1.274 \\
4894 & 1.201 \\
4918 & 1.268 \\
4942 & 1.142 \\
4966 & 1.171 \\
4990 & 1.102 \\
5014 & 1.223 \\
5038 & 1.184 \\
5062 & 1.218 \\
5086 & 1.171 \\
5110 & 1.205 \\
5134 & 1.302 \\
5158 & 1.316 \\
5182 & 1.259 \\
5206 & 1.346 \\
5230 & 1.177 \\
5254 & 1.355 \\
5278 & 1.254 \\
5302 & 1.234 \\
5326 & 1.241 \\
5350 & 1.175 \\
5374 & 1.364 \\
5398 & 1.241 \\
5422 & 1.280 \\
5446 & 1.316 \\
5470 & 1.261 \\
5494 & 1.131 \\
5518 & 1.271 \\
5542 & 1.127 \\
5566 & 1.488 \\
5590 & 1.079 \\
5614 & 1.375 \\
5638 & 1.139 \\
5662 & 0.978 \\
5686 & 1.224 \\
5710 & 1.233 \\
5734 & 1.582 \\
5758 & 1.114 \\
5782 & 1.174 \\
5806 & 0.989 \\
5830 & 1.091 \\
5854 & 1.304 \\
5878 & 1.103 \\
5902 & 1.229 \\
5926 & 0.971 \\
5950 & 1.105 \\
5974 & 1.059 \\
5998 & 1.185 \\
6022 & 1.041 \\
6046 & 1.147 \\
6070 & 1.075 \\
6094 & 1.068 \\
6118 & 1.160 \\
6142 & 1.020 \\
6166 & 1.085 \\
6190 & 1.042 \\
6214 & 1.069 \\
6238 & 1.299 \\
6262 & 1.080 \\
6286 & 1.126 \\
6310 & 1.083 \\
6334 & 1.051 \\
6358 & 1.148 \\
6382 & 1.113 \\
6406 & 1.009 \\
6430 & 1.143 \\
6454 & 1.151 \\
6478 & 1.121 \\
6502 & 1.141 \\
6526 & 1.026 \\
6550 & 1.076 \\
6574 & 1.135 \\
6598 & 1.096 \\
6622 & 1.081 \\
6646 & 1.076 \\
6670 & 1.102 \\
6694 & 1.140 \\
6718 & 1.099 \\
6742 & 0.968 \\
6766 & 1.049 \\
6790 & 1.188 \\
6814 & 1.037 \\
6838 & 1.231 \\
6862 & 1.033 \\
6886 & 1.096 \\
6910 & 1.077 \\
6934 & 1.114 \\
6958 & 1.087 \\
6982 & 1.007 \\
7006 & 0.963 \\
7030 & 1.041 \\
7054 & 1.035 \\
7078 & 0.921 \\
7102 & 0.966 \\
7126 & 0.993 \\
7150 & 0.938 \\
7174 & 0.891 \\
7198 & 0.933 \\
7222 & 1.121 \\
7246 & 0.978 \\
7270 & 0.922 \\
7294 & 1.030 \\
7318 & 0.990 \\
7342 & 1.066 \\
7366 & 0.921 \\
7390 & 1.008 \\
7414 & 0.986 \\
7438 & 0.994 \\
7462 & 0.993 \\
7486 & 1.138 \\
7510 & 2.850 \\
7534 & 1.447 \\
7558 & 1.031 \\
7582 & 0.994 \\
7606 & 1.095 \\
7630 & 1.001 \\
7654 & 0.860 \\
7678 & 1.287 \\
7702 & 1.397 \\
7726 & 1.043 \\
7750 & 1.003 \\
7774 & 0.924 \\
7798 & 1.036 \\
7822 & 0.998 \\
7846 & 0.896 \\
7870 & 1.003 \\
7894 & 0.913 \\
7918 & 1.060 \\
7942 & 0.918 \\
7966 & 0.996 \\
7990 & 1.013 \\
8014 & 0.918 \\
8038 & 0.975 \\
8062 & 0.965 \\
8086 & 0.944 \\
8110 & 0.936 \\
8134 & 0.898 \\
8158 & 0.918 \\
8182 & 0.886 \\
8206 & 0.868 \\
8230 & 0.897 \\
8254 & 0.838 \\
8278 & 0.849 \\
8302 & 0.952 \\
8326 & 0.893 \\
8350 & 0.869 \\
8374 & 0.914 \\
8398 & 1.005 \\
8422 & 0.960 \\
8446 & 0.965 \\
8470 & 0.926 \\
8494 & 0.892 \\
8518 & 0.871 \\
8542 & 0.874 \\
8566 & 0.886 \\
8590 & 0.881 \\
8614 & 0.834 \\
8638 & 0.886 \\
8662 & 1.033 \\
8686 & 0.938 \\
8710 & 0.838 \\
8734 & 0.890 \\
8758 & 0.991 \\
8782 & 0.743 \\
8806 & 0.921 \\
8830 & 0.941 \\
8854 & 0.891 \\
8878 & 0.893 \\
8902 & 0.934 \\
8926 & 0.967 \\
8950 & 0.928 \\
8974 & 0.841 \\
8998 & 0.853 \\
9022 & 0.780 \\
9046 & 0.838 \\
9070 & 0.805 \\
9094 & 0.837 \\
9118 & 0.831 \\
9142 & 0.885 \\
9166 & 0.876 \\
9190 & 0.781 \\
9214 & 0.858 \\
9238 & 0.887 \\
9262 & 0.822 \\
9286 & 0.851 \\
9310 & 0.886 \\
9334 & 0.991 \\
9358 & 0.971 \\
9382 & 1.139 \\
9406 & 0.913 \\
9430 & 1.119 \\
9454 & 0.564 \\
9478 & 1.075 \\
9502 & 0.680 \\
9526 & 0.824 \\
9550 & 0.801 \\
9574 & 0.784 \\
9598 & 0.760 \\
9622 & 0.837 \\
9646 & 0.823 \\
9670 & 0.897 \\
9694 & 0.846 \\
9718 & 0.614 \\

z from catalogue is 0.144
